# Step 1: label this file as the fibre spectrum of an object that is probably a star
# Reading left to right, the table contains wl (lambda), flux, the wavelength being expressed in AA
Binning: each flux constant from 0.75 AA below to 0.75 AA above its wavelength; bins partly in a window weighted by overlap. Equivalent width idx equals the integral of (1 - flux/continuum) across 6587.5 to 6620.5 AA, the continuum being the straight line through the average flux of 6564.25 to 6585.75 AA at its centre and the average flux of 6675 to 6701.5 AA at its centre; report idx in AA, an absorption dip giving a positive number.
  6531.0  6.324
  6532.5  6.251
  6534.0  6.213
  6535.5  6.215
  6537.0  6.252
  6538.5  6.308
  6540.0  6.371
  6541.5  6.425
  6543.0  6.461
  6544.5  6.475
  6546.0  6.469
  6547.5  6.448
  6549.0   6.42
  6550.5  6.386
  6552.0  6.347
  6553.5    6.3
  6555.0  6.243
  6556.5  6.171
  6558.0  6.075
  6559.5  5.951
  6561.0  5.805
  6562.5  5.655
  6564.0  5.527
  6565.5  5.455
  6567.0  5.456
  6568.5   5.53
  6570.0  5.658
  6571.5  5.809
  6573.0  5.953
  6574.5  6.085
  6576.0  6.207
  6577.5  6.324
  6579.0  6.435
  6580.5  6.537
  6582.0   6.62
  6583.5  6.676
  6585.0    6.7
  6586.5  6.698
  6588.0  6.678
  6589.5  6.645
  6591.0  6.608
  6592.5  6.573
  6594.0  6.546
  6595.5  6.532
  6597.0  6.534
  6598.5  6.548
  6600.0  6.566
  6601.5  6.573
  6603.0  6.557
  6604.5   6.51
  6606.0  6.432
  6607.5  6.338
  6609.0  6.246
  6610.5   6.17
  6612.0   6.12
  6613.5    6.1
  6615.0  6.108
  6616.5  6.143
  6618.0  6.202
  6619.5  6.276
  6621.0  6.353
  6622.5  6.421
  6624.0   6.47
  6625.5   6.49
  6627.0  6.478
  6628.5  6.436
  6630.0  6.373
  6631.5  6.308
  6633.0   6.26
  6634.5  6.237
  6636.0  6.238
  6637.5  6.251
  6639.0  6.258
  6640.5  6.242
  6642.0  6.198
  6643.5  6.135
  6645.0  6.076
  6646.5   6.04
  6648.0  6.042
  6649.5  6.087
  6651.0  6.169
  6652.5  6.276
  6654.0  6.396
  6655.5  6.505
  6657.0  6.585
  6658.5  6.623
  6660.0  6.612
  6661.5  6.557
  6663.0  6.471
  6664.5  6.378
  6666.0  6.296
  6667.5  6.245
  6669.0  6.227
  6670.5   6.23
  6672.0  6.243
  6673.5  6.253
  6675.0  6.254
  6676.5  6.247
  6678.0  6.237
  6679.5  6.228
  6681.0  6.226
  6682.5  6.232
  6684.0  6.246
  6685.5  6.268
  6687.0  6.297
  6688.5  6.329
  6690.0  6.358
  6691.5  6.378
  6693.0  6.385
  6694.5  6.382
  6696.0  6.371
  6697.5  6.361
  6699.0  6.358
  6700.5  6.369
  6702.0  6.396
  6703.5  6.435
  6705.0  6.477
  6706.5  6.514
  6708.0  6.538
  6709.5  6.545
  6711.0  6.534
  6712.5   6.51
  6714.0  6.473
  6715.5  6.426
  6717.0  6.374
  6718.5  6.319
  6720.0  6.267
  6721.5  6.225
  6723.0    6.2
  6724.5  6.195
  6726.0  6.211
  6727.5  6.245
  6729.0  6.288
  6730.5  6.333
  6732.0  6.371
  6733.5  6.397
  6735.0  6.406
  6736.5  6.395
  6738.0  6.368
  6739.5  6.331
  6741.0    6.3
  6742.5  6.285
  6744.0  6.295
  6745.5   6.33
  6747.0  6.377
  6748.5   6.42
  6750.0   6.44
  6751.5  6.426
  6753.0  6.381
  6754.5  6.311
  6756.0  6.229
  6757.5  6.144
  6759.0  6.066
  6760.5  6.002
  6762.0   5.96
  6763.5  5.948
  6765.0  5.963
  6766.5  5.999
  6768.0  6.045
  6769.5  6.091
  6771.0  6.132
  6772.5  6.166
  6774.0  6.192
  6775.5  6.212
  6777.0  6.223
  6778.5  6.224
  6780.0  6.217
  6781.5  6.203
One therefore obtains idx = -1.4 AA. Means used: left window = 6.09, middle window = 6.41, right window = 6.31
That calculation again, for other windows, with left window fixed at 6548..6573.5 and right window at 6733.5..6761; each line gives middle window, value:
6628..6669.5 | -1.32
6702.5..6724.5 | -0.59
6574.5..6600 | -2.37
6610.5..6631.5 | -0.86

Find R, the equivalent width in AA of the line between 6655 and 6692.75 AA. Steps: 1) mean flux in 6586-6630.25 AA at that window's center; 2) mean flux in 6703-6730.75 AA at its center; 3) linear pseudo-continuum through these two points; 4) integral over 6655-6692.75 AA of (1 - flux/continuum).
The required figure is 0.3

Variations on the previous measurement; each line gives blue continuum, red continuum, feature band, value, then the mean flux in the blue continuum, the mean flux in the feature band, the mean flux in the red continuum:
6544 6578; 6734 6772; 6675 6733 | -1.6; 6.03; 6.35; 6.23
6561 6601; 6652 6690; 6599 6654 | 0.1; 6.25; 6.29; 6.34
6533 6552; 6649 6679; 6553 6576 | 1.9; 6.37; 5.85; 6.35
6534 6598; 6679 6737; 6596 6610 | -0.4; 6.25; 6.47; 6.36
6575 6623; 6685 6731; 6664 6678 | 0.3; 6.43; 6.26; 6.37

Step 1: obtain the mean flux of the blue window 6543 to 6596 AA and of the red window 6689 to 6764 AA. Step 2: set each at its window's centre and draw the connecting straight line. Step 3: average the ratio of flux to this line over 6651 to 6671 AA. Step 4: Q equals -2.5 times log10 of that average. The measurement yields -0.02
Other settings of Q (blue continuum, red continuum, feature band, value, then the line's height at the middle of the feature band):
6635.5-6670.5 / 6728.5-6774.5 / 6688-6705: -0.018 mag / 6.27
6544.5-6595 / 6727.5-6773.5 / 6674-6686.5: -0.002 mag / 6.23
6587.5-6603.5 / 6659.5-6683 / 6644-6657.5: 0.025 mag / 6.38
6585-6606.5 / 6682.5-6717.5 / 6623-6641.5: 0.030 mag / 6.52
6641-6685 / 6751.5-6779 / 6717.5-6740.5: -0.020 mag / 6.19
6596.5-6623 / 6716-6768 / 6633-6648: 0.024 mag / 6.32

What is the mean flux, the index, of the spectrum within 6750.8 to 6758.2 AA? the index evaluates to 6.3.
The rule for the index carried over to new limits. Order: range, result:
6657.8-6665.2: 6.53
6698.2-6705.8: 6.41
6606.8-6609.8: 6.29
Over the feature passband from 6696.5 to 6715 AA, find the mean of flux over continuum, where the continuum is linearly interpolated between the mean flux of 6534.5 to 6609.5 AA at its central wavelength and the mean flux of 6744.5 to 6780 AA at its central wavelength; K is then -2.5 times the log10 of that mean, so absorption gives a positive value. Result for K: -0.04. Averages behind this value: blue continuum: 6.29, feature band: 6.46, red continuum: 6.19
